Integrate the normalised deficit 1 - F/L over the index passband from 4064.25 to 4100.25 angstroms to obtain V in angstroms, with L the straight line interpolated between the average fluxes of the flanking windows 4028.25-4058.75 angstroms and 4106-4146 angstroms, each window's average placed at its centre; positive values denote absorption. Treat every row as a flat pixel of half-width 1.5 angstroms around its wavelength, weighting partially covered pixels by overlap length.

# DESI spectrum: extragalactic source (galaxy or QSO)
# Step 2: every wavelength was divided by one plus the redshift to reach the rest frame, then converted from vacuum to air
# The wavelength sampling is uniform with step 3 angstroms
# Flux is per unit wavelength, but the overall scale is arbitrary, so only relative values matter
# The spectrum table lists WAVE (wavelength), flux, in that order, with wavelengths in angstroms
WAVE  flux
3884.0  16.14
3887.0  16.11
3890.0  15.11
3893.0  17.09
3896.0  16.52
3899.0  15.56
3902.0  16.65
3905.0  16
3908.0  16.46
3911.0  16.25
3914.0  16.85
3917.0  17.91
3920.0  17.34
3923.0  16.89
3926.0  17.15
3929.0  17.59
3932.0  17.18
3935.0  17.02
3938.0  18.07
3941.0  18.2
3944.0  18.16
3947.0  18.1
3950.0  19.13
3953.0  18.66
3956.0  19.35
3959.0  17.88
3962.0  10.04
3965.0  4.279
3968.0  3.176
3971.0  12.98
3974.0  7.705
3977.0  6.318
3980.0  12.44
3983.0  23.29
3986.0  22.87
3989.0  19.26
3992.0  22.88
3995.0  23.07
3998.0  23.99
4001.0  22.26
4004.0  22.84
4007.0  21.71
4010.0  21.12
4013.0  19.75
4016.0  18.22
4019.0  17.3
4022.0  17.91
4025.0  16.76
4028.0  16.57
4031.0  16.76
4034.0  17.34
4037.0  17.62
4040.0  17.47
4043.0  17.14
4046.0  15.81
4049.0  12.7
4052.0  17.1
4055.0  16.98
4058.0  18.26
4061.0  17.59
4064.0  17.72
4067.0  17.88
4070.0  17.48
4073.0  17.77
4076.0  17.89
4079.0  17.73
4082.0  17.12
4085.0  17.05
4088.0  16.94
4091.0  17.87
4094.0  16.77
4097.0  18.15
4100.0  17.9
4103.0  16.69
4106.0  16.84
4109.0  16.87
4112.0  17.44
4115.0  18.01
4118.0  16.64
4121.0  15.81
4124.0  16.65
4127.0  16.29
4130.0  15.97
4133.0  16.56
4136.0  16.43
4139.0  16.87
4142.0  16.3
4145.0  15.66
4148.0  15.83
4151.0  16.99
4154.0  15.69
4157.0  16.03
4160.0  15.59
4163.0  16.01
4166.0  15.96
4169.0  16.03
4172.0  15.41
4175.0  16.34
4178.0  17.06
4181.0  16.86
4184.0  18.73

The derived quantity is -1.9 angstroms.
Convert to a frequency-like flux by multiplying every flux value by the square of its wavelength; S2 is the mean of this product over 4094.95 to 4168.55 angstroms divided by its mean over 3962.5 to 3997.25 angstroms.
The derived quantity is 1.2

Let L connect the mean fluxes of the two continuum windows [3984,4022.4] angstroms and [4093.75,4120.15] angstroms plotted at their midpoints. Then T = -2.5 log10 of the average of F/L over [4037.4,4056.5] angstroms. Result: 0.20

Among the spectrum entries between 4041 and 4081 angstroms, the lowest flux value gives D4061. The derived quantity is 12.7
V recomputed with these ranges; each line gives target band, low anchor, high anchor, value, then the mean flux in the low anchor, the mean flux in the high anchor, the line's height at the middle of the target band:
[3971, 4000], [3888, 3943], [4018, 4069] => -1.5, 16.9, 17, 16.9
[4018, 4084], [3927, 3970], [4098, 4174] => -4.7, 15.5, 16.4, 16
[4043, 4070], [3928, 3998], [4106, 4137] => -0.6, 16.1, 16.7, 16.5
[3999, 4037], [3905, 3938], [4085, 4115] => -4.1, 17.1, 17.3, 17.2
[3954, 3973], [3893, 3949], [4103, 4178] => 6.3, 17.1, 16.4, 17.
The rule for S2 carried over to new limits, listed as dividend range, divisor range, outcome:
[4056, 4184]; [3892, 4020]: 1.07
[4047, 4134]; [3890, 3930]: 1.12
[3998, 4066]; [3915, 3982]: 1.28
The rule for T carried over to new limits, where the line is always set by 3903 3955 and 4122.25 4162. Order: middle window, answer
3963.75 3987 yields 0.44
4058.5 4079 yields -0.07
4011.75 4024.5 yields -0.07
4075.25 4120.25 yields -0.05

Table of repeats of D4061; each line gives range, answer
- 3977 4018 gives 6.318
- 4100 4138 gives 15.81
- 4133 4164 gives 15.59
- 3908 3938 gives 16.25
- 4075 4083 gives 17.12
